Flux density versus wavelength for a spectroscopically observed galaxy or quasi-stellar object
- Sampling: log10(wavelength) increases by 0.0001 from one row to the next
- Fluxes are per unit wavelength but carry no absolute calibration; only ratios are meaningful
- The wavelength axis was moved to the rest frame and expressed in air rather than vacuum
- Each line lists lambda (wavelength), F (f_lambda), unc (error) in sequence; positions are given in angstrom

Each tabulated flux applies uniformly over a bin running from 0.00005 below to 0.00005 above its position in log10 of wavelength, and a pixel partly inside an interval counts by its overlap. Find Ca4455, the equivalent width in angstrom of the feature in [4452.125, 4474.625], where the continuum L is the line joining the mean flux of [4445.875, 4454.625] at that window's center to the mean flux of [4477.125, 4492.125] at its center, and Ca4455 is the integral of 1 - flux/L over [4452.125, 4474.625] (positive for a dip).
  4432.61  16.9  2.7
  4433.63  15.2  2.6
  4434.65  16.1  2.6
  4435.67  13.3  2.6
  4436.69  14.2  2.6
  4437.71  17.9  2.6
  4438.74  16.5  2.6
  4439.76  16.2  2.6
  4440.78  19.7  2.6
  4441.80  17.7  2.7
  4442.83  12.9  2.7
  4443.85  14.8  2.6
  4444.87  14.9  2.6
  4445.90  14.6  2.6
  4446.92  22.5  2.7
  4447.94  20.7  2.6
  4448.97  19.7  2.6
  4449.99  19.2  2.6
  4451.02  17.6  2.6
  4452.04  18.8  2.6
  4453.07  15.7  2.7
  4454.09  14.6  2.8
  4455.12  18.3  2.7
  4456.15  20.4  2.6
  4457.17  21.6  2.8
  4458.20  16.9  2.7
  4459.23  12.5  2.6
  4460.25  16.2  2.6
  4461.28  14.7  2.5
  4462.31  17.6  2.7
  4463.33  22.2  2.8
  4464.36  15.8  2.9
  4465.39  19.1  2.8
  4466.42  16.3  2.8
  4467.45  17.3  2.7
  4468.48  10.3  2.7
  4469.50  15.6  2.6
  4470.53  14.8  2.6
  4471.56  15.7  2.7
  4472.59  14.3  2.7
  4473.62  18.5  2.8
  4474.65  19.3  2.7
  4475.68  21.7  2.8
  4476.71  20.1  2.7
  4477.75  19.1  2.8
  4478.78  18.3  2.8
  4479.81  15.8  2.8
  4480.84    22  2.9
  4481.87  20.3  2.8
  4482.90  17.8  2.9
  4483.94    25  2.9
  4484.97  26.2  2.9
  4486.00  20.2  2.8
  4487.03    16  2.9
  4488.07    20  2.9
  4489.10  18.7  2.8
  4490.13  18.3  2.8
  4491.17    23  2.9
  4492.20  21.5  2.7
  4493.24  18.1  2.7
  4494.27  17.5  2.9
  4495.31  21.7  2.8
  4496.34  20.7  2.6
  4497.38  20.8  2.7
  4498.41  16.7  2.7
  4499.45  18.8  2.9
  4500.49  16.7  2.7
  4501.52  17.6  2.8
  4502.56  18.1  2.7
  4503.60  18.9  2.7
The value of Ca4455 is 2.7 angstrom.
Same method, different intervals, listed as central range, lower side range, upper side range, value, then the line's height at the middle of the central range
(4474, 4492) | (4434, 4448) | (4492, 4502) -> -1.8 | 18.3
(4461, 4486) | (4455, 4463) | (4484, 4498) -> 0.6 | 18.7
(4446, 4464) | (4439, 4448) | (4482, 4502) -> -0.5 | 17.6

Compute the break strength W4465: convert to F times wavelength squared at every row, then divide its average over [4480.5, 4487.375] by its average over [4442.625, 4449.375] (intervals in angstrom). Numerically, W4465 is 1.24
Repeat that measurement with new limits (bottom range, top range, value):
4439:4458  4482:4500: 1.15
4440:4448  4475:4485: 1.21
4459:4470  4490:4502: 1.21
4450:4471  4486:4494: 1.16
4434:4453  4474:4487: 1.21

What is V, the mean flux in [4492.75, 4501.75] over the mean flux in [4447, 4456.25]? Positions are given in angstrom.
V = 1.0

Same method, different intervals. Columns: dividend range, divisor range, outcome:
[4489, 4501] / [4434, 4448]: 1.18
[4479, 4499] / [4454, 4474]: 1.20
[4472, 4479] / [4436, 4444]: 1.15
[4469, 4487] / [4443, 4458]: 1.06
